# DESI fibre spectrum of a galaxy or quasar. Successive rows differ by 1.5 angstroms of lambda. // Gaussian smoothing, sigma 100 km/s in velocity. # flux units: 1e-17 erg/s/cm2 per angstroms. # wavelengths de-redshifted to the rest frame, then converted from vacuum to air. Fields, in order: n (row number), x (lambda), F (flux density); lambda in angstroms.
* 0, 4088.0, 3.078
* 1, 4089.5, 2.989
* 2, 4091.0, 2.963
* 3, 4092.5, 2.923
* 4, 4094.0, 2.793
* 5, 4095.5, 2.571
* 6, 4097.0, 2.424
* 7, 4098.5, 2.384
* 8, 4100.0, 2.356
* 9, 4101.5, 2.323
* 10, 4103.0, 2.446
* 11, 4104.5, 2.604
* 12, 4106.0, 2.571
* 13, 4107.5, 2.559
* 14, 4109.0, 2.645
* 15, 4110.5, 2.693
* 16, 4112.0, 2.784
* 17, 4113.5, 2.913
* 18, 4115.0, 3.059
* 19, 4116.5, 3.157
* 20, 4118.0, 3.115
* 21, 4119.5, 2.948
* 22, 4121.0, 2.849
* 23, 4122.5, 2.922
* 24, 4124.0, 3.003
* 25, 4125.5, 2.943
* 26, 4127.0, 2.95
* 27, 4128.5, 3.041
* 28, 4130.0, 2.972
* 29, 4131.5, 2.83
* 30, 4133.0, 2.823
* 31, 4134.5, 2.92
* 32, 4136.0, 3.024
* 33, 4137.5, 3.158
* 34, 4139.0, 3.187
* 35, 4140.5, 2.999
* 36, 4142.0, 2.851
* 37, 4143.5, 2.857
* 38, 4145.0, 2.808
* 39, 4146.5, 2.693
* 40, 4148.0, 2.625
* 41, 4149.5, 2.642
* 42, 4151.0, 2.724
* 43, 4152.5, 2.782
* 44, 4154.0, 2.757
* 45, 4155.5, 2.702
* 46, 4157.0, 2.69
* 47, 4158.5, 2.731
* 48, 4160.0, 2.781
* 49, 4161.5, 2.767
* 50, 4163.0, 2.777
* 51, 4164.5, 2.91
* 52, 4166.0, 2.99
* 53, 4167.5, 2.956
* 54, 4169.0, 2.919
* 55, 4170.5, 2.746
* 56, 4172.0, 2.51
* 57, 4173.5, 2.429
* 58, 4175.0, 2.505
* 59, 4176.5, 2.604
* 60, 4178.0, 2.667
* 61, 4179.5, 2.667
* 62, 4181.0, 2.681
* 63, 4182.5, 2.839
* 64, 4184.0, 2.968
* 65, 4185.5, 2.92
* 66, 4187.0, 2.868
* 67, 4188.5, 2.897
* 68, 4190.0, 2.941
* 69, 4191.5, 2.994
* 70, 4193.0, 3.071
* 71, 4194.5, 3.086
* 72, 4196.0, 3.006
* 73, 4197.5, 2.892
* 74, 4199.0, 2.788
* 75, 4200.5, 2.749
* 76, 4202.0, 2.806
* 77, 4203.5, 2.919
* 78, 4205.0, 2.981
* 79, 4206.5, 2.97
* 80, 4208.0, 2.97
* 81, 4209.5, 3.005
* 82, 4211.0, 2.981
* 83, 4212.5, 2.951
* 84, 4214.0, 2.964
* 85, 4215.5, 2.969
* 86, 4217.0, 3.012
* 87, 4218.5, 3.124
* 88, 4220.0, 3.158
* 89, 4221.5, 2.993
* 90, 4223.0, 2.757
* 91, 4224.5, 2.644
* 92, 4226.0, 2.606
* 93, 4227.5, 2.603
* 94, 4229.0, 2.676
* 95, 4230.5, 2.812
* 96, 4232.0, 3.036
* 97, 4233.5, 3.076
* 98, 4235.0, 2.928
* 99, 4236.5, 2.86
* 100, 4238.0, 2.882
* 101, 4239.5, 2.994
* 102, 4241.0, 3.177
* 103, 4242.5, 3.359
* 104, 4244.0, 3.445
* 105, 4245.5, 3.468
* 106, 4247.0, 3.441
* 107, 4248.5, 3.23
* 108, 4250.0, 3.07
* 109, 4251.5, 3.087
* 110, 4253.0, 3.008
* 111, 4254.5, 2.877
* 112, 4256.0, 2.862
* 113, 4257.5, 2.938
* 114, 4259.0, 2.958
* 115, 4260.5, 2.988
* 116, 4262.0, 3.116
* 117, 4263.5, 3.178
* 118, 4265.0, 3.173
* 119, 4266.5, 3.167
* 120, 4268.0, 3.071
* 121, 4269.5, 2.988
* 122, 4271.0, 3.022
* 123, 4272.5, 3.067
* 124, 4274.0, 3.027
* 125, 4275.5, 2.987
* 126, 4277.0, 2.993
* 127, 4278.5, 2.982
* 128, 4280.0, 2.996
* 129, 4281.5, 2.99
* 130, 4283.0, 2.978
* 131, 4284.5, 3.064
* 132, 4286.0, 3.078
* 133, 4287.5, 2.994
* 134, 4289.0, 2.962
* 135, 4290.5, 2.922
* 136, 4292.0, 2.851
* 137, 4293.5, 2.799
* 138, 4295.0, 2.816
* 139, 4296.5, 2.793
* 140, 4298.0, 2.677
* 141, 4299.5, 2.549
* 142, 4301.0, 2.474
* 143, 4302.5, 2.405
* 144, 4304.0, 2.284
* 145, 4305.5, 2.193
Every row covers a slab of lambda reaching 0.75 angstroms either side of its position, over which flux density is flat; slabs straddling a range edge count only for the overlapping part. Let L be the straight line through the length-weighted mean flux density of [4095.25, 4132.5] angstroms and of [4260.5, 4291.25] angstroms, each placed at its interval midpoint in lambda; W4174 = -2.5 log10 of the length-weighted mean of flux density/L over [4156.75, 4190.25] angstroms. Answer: 0.04 mag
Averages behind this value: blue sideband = 2.77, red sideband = 3.04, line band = 2.77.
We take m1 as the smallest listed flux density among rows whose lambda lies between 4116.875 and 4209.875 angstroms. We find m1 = 2.429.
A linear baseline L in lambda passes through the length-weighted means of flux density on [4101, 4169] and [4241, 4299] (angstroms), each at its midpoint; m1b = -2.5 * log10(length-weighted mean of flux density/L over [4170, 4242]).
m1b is 0.027 mag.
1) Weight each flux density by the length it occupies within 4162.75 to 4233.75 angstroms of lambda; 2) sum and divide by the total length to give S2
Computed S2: 2.86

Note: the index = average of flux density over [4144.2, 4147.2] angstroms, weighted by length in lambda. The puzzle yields 2.75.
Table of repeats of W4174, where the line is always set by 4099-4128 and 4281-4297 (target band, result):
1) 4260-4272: -0.06 mag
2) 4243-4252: -0.14 mag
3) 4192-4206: -0.03 mag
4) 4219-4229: 0.03 mag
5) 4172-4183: 0.09 mag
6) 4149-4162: 0.03 mag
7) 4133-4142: -0.08 mag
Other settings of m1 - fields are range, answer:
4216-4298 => 2.603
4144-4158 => 2.625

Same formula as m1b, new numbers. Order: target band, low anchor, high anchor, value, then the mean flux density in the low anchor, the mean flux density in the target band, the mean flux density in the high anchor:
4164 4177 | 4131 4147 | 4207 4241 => 0.07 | 2.93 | 2.73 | 2.92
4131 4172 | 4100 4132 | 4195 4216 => 0.01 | 2.81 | 2.83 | 2.93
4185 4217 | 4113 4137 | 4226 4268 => 0.03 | 2.97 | 2.94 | 3.04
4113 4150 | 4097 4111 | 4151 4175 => -0.12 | 2.5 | 2.93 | 2.75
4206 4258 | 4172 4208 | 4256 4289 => -0.02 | 2.83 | 3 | 3.03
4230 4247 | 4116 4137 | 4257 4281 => -0.03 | 2.96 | 3.11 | 3.04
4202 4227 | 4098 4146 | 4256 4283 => 0.01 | 2.84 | 2.93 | 3.03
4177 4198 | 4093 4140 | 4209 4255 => 0.02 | 2.81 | 2.89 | 3.01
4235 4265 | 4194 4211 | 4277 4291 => -0.05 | 2.92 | 3.1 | 3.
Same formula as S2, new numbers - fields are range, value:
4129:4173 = 2.83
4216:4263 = 3.01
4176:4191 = 2.81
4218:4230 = 2.81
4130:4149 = 2.9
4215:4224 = 2.99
